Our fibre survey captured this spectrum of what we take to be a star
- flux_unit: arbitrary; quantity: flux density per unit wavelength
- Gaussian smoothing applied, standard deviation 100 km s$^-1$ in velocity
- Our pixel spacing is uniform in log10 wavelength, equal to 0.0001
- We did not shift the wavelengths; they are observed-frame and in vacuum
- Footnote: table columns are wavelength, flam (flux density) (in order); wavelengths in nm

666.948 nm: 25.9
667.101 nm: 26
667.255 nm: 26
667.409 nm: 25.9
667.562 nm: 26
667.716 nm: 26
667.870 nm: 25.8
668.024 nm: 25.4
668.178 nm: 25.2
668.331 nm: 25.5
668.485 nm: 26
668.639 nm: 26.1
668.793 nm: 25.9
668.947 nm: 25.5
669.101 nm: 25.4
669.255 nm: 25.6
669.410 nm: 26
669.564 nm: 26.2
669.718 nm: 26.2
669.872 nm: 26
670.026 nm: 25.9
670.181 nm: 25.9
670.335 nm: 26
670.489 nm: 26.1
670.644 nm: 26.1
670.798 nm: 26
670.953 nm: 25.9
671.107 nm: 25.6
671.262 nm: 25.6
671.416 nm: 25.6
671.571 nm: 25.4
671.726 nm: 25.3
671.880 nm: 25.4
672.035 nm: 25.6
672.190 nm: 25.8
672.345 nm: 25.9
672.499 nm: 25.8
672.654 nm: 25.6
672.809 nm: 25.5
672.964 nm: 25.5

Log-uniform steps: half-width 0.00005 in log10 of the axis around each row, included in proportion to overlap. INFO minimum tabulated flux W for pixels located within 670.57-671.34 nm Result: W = 25.6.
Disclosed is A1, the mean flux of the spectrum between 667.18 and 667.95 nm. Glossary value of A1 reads 25.9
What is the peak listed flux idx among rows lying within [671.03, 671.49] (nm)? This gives 25.6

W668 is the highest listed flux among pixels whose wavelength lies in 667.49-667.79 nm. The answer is 26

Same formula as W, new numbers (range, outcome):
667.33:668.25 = 25.2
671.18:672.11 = 25.3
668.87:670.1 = 25.4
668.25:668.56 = 25.5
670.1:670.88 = 25.9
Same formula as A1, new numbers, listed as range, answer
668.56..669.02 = 25.8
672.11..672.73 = 25.8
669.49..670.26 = 26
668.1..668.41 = 25.4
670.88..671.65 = 25.6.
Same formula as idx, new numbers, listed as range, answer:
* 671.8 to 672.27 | 25.8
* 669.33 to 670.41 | 26.2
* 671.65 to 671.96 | 25.4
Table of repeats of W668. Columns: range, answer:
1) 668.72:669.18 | 25.9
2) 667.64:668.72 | 26.1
